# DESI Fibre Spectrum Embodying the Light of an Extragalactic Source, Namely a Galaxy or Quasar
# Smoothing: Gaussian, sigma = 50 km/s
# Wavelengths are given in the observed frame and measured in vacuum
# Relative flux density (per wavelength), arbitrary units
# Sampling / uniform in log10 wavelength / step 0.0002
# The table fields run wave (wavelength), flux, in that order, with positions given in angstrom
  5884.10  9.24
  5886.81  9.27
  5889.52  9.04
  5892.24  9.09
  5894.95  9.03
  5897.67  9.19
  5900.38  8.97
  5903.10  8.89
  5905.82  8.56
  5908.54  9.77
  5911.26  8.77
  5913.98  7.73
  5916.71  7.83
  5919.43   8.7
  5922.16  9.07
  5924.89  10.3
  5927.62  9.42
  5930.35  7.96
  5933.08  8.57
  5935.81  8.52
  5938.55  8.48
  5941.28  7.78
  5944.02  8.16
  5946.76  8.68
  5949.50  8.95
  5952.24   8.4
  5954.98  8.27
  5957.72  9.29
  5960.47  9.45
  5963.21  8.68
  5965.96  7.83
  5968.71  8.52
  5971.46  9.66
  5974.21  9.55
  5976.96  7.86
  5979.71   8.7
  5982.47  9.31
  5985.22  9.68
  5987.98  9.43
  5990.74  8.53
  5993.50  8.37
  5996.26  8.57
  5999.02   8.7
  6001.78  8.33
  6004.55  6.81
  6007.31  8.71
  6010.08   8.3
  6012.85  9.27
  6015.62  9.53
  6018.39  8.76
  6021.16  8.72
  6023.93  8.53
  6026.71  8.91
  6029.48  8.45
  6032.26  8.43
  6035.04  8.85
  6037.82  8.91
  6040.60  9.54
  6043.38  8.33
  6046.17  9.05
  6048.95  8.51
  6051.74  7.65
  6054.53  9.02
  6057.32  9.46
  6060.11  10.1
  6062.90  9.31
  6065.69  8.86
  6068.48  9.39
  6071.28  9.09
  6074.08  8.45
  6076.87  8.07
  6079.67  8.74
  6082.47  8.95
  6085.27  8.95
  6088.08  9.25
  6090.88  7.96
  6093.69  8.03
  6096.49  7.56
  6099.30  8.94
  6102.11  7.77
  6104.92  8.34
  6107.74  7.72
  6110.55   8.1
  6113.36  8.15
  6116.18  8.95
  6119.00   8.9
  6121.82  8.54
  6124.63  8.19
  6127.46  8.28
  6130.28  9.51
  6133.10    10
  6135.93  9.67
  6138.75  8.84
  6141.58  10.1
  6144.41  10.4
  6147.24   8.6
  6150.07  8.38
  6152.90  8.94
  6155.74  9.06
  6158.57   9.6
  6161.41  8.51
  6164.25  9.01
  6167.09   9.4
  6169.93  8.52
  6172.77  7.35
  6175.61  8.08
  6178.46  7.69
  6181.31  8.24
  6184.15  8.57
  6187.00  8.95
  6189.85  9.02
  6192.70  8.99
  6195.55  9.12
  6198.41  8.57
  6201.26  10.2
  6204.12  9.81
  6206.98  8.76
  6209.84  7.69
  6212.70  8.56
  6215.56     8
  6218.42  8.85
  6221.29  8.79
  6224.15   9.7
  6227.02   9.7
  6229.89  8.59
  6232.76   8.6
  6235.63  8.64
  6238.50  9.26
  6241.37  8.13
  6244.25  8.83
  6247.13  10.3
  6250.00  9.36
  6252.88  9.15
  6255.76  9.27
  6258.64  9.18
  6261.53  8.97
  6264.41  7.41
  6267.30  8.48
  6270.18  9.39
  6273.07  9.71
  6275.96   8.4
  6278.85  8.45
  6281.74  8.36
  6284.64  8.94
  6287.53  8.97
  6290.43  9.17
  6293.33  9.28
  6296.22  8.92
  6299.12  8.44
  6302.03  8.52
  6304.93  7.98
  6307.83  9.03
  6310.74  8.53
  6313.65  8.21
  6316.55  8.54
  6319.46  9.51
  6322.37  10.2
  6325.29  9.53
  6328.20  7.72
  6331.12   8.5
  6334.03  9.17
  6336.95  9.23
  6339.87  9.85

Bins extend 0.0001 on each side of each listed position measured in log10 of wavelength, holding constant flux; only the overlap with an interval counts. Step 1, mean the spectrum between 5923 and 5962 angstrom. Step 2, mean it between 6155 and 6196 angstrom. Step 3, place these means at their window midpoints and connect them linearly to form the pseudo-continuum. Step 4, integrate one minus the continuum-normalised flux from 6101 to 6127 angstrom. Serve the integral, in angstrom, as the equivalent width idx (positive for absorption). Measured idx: 1.1 angstrom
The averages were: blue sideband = 8.74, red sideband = 8.66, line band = 8.3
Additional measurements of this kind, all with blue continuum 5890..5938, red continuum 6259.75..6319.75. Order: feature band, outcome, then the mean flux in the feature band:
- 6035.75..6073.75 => -0.9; 9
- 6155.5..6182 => 0.7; 8.53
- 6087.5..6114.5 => 1.9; 8.15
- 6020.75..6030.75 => 0.2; 8.65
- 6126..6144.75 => -1.6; 9.49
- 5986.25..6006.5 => 0.9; 8.42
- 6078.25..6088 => -0.2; 8.92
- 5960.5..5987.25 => -0.3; 8.91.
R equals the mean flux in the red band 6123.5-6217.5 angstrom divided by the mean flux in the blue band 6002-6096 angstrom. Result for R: 1.0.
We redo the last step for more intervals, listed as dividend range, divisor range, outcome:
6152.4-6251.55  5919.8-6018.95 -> 1.01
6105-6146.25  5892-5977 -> 1.02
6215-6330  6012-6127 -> 1.02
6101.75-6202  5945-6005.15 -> 1.01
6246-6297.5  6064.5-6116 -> 1.06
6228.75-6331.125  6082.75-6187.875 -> 1.02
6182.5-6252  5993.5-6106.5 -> 1.03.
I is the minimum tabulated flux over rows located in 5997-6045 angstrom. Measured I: 6.81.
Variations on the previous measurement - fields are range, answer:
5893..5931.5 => 7.73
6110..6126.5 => 8.1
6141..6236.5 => 7.35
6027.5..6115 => 7.56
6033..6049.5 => 8.33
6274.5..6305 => 7.98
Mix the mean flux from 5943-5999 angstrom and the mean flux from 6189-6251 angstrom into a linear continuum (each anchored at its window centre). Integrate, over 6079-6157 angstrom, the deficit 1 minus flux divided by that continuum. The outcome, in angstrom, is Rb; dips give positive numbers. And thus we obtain 1.38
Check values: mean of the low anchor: 8.8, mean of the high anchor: 8.97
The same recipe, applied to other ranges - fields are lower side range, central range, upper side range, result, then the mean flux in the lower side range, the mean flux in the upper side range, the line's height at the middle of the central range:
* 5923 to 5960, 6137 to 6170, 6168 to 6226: -1.72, 8.7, 8.69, 8.69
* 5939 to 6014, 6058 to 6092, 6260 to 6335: -0.99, 8.65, 8.78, 8.69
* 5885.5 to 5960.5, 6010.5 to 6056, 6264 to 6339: 0.10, 8.78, 8.82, 8.79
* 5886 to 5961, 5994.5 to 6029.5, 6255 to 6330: 0.79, 8.78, 8.81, 8.79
